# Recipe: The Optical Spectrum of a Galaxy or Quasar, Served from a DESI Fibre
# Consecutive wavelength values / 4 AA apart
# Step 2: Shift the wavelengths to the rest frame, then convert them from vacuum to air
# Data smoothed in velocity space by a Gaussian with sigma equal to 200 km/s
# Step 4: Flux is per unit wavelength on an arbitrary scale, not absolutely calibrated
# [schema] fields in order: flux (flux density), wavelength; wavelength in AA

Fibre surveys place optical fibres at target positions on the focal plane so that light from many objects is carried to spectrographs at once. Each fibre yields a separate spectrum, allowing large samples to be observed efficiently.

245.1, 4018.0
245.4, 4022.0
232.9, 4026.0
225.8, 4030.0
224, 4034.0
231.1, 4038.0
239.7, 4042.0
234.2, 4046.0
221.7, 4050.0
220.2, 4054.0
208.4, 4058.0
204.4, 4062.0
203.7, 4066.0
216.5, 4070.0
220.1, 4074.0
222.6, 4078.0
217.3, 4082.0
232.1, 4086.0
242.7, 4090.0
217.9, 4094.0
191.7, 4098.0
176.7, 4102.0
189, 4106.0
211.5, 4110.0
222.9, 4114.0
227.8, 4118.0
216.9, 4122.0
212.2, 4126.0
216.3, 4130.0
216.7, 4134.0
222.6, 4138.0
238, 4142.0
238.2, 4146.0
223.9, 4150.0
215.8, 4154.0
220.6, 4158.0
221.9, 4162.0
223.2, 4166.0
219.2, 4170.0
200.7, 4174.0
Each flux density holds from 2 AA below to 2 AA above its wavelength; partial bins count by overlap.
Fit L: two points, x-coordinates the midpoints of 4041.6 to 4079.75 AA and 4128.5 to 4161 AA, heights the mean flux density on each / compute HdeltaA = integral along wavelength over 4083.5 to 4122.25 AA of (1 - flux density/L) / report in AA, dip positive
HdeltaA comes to 1.5 AA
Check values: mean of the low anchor 218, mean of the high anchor 224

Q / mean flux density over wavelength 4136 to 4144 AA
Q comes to 230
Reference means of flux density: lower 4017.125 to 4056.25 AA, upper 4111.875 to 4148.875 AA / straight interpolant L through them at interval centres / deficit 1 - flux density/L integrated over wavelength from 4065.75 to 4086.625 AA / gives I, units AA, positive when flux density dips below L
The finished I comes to 0.8 AA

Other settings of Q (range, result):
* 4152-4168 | 220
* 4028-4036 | 225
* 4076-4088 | 224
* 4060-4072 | 208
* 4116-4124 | 222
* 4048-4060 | 217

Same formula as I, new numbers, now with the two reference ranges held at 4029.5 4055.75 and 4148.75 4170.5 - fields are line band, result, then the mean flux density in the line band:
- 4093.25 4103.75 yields 1.47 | 193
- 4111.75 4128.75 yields 0.28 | 220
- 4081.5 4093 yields -0.30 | 231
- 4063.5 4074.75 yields 0.71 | 212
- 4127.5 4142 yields 0.09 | 221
